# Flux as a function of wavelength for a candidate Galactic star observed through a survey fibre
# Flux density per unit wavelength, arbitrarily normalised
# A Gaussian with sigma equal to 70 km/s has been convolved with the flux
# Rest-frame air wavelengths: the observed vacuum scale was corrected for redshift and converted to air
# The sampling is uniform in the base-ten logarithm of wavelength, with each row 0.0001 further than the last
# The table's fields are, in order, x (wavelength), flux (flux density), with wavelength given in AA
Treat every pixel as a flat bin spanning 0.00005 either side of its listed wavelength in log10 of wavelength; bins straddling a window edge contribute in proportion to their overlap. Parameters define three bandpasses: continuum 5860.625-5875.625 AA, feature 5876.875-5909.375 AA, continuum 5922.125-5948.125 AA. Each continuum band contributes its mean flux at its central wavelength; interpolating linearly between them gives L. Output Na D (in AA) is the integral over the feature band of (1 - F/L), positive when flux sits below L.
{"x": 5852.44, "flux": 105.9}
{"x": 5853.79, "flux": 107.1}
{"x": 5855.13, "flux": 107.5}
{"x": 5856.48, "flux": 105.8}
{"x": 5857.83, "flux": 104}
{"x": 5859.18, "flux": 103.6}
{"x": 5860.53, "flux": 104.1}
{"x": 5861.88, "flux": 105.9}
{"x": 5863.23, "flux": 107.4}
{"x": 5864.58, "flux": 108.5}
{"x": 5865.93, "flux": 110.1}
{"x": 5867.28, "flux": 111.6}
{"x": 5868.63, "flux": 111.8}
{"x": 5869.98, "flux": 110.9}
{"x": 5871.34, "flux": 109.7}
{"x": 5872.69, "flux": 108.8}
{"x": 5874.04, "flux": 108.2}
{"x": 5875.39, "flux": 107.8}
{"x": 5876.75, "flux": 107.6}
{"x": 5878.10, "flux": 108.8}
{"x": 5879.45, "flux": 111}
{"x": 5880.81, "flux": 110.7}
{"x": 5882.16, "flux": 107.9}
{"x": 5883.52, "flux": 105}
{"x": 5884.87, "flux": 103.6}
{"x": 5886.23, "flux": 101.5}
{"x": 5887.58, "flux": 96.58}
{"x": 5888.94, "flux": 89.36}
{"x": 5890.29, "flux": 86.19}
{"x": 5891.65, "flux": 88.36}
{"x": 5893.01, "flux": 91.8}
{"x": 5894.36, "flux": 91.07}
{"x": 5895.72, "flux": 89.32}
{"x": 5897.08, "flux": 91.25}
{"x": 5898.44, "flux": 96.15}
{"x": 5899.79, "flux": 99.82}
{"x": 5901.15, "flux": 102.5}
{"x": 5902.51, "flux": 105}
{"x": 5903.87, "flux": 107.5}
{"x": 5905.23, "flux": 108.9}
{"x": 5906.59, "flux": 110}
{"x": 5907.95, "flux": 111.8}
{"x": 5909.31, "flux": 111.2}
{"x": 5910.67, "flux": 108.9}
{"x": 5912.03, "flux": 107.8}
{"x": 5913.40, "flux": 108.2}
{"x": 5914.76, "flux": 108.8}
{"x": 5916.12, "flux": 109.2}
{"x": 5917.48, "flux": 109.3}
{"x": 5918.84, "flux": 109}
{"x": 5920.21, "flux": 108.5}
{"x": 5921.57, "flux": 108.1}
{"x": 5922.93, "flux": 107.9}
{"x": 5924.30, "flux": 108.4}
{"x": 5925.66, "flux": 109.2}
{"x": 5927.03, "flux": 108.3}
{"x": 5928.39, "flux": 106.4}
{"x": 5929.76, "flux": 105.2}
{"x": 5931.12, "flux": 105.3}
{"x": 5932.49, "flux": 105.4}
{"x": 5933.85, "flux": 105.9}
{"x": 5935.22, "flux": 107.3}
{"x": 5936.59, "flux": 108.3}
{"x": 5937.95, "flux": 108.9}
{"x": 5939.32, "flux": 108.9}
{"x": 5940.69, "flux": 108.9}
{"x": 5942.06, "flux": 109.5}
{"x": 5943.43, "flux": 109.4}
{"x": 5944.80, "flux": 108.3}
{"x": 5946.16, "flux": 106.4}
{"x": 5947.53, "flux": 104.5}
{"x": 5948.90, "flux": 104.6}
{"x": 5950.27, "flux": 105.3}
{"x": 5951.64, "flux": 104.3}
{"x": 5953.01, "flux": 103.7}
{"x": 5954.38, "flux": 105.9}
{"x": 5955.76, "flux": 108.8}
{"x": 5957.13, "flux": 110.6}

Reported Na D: 2.2 AA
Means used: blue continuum 109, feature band 101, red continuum 108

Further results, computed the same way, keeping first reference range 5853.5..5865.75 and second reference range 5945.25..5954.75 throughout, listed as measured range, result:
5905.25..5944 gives -1.1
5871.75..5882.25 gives -0.3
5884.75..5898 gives 1.7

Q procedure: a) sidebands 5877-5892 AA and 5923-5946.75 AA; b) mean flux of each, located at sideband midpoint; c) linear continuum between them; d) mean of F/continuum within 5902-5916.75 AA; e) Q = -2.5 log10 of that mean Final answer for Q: -0.05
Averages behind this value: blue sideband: 101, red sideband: 108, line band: 109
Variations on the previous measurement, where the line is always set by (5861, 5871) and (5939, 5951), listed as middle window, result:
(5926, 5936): 0.01 mag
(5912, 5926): -0.01 mag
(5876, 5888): 0.03 mag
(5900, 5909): 0.01 mag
